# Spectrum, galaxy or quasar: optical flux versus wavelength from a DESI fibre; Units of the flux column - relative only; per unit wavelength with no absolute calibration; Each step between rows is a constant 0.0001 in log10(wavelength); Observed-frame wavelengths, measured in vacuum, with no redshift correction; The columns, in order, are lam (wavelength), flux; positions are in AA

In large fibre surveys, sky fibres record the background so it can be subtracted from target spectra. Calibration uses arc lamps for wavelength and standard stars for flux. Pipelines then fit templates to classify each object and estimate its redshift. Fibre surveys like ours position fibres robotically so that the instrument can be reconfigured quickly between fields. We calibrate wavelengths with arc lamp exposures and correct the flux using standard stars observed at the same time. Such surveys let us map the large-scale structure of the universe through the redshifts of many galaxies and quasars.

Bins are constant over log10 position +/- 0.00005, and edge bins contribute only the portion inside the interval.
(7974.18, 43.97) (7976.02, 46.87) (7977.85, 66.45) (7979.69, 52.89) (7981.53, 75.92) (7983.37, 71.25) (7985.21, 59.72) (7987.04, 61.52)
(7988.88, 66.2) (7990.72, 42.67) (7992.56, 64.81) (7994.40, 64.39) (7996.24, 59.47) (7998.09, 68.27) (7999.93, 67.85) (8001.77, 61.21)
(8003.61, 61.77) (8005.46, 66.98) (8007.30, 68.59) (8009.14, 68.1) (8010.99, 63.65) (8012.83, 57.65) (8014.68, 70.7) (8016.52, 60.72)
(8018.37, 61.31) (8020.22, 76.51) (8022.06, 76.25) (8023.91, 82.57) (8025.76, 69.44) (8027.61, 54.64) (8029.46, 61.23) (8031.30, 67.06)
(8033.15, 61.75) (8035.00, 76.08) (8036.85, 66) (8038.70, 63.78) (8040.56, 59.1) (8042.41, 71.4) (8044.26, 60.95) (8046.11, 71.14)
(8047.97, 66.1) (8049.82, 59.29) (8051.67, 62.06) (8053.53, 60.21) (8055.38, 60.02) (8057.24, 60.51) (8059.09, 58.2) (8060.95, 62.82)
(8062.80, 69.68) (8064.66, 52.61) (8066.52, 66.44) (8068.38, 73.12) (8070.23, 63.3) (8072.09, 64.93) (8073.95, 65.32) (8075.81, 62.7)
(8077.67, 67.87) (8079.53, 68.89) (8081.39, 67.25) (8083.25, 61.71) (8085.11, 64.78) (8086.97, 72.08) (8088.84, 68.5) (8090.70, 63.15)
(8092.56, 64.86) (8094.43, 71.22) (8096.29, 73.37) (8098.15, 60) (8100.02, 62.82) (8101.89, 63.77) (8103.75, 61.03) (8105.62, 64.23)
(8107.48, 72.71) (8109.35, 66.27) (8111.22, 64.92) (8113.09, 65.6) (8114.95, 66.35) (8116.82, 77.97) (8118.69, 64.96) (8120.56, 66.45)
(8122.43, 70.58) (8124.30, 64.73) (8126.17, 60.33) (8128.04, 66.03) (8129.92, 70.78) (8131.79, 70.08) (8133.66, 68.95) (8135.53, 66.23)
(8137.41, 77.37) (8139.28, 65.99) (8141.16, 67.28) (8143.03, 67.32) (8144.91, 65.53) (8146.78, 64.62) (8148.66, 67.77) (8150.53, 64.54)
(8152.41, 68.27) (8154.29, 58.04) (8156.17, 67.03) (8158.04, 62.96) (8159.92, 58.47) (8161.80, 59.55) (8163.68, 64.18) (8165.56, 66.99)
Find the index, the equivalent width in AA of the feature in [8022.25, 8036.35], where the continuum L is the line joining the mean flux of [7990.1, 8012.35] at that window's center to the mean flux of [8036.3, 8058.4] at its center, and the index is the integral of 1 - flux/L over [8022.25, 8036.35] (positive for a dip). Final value -1.0 AA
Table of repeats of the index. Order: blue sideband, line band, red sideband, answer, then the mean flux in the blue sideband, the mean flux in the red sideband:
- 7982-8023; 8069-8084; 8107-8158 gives 0.1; 64.7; 67.2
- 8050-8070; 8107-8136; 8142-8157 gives -1.4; 62.5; 65.4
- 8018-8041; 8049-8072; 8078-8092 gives 1.6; 67.7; 66.6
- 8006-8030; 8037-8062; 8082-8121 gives 1.5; 67.1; 66.5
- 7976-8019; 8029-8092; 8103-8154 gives 0.4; 63.2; 67.2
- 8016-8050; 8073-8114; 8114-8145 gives 1.0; 66.8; 68.1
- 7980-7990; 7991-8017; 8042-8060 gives 0.3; 65.6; 62.8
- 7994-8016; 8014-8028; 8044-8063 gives -1.2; 64.8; 62.6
